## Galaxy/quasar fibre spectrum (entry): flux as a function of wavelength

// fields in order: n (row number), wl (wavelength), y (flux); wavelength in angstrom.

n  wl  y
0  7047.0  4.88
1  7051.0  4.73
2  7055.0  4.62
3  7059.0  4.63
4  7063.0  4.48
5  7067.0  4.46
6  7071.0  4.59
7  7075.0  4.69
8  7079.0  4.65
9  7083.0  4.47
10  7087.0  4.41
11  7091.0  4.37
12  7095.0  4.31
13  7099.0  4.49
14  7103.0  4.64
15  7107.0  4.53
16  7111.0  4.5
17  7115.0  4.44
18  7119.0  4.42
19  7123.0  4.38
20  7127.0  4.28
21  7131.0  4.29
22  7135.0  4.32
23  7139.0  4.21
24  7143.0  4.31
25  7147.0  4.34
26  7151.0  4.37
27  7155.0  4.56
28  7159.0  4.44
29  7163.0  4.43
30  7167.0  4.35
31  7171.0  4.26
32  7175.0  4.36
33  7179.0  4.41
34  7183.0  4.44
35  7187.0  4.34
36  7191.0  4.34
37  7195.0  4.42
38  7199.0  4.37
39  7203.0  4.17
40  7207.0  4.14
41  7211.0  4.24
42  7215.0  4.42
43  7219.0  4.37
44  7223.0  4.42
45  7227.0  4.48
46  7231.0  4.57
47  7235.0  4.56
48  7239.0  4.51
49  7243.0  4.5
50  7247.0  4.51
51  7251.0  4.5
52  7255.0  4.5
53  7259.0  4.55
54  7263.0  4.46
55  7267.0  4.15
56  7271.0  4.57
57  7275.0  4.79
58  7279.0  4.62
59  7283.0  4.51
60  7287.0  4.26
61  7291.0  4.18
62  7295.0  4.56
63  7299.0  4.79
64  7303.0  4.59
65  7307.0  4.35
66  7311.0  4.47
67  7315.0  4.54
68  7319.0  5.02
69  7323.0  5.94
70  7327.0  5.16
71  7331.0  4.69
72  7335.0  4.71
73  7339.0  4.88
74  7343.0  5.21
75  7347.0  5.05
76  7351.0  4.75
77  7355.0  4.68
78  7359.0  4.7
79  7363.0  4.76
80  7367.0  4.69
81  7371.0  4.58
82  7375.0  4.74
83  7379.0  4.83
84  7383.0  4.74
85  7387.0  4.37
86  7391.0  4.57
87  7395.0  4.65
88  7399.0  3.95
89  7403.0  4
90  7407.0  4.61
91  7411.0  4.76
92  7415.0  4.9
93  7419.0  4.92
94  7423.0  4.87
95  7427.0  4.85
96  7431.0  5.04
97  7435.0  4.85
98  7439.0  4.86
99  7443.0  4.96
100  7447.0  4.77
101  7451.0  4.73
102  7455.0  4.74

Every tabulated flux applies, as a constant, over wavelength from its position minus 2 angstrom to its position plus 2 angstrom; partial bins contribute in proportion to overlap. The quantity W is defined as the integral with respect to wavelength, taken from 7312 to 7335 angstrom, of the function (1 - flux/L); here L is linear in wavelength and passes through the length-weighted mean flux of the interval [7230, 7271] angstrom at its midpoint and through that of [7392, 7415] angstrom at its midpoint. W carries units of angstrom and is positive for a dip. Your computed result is -2.8 angstrom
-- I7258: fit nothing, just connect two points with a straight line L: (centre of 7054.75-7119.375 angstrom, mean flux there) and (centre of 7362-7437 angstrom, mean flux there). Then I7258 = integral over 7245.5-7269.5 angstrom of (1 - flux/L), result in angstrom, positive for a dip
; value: 0.8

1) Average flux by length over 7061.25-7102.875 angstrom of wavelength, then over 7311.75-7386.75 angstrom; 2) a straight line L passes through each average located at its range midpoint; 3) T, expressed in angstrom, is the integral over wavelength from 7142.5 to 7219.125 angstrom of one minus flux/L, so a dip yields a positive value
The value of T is 4.5 angstrom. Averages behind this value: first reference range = 4.5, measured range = 4.35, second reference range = 4.85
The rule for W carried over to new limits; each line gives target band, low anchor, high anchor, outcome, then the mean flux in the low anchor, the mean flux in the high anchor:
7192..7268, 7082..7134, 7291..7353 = 3.88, 4.42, 4.83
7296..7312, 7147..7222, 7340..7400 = 0.08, 4.36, 4.7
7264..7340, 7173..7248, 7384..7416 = -4.01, 4.4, 4.47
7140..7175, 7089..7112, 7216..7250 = 0.80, 4.47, 4.49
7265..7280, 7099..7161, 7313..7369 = 0.70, 4.4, 4.91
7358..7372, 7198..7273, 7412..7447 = 0.14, 4.42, 4.89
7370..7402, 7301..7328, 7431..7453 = 2.10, 4.86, 4.85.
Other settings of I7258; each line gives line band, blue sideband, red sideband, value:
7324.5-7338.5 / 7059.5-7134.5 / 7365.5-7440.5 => -0.8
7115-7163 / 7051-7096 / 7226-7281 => 1.7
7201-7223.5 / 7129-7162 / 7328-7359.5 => 1.2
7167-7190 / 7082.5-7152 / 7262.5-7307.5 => 0.4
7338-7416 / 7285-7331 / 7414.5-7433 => 2.7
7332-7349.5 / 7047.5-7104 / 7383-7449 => -1.1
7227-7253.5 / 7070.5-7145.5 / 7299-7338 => 0.9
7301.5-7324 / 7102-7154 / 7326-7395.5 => -0.4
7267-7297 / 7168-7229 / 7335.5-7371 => 0.8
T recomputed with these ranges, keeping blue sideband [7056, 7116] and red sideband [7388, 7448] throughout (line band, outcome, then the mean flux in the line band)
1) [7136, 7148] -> 0.7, 4.29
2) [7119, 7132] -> 0.6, 4.33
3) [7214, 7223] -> 0.4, 4.4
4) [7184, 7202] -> 0.8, 4.36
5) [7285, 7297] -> 0.8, 4.33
